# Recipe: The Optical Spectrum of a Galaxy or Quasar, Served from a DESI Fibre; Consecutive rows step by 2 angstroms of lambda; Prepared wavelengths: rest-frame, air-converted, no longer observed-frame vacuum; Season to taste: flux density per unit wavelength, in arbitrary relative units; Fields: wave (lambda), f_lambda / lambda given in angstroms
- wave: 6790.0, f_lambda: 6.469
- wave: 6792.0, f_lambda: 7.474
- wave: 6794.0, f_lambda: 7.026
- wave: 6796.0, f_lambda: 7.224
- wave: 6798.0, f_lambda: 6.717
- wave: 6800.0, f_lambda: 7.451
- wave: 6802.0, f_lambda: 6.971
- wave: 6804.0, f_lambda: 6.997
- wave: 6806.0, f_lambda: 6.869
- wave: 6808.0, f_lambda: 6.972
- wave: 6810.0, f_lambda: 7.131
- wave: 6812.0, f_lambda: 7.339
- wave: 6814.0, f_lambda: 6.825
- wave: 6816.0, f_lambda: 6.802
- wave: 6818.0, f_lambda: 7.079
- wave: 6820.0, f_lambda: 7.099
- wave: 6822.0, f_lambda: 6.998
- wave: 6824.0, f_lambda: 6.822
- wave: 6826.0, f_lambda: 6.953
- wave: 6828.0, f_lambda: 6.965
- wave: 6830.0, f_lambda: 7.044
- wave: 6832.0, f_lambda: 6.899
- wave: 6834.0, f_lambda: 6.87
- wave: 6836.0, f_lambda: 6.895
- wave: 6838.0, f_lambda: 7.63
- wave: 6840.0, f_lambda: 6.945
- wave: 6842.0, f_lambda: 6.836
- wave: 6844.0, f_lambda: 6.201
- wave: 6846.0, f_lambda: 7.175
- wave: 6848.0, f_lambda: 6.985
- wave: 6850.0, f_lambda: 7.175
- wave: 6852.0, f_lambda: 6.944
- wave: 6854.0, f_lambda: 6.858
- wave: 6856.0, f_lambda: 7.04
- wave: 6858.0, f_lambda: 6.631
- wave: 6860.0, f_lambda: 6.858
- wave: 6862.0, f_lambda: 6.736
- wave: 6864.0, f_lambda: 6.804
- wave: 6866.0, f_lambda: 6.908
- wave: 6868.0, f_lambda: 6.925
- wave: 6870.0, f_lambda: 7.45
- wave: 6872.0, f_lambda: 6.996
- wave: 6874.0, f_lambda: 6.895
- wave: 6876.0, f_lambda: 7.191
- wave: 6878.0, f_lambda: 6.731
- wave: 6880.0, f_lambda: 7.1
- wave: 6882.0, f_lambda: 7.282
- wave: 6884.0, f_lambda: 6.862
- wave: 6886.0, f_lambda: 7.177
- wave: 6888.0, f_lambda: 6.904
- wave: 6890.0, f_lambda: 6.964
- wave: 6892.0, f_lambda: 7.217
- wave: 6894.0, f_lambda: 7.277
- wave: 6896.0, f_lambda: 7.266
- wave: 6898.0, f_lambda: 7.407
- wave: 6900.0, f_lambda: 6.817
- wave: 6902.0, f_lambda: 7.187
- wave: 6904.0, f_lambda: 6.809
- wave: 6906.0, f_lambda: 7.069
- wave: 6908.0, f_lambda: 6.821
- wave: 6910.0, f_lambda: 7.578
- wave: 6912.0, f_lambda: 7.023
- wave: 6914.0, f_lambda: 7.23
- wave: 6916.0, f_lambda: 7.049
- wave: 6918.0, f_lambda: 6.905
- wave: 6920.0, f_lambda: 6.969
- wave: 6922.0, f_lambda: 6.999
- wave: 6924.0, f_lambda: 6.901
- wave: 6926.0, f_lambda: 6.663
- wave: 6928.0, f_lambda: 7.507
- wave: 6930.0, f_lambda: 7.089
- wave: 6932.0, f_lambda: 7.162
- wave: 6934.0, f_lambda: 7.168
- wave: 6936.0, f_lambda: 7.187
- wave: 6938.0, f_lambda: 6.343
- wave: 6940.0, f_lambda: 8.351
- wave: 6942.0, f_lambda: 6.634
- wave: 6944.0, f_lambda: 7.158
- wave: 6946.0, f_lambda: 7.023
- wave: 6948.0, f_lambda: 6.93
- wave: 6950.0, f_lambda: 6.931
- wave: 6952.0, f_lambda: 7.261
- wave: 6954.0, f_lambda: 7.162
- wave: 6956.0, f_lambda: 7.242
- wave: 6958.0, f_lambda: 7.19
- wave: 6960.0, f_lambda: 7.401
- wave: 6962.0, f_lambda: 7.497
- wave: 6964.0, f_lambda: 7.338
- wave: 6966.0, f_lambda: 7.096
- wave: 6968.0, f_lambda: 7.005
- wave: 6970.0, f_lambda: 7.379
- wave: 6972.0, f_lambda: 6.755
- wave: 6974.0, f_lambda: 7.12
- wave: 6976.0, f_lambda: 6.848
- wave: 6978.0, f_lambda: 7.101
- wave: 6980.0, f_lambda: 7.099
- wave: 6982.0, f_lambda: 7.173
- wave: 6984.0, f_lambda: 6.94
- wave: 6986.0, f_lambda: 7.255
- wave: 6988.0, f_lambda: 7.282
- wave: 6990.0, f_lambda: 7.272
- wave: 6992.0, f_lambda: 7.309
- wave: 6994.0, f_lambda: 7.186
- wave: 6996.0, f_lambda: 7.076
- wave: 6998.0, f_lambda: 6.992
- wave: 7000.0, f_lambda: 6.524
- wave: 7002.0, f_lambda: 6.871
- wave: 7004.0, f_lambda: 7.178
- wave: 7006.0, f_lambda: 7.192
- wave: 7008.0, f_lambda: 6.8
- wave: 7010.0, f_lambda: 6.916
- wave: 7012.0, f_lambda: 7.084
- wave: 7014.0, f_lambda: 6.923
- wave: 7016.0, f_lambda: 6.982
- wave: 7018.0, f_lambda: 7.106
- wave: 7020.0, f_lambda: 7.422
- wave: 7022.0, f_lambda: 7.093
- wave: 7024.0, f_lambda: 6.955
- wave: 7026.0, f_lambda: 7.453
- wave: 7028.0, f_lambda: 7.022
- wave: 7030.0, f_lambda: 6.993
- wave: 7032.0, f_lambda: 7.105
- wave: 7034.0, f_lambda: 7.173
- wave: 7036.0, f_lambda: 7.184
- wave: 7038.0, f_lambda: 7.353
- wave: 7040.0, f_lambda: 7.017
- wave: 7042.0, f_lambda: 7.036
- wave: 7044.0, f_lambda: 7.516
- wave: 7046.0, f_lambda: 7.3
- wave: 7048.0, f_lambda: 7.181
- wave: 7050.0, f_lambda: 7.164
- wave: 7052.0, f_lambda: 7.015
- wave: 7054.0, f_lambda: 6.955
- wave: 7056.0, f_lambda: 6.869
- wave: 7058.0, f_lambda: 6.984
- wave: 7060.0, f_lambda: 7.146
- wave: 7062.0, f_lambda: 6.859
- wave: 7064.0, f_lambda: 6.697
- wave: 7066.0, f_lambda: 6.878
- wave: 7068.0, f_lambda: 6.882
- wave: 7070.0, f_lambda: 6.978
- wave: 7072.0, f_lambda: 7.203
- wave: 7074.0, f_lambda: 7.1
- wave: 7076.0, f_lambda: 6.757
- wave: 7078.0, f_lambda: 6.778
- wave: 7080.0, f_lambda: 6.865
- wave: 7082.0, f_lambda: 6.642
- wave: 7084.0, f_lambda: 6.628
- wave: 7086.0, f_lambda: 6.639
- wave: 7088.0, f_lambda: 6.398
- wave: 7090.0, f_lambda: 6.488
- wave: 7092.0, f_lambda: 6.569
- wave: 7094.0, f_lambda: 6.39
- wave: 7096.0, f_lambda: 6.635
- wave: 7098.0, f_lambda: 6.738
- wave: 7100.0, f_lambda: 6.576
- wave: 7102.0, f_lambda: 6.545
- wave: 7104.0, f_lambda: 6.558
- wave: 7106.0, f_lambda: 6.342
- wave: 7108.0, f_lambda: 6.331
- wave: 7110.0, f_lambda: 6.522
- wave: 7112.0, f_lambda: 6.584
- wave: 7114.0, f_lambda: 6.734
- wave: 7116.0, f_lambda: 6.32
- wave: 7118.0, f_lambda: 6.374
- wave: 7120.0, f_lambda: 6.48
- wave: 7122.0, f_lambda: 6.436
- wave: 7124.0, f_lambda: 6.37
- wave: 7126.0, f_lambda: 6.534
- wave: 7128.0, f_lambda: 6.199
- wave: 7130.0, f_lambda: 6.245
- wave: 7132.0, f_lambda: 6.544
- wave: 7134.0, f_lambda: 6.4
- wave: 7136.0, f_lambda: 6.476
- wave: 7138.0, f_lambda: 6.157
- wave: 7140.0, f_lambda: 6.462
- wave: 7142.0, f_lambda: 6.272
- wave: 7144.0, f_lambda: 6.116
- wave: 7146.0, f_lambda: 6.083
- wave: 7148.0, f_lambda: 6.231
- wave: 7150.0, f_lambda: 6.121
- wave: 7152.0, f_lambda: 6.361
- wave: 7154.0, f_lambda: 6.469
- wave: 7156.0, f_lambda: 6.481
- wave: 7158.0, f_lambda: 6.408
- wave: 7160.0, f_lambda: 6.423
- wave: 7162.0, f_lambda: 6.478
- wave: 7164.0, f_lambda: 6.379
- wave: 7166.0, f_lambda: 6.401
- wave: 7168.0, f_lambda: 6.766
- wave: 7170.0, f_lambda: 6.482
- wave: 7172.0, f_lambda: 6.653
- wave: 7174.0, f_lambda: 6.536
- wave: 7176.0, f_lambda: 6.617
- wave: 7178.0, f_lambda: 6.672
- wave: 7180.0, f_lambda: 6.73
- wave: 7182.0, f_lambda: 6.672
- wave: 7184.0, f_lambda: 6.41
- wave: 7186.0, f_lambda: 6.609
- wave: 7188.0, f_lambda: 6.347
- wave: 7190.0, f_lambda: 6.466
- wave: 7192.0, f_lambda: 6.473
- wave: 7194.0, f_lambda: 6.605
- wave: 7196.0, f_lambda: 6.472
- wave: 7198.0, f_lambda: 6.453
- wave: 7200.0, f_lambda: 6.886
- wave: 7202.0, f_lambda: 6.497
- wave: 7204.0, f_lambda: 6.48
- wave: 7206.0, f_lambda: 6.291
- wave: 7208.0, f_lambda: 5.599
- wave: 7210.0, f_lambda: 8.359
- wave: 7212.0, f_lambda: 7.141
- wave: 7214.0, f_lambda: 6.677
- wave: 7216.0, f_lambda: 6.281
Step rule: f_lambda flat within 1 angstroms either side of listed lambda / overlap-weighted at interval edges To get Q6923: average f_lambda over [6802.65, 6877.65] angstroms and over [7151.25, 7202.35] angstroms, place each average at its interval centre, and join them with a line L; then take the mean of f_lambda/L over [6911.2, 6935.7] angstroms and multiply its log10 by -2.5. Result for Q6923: -0.03 mag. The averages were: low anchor 6.96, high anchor 6.53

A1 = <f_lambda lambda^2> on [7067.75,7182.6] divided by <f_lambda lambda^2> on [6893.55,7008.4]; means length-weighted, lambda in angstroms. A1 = 0.96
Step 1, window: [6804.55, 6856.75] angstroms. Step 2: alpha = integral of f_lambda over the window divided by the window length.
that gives 6.97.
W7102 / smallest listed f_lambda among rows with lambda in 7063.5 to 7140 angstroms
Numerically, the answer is 6.157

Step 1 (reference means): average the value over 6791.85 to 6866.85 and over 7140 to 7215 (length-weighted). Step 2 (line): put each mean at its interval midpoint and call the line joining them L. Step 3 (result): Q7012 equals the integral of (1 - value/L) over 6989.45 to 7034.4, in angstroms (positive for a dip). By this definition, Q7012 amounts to -2.2 angstroms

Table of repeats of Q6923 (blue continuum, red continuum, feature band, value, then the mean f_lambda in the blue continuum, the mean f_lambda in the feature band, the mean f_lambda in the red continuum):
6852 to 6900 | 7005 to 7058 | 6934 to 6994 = -0.01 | 7.01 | 7.15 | 7.11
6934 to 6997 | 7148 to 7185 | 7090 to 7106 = 0.03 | 7.15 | 6.55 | 6.5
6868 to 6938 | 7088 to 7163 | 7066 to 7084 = -0.05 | 7.07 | 6.88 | 6.42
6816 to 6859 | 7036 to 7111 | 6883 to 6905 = -0.02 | 6.95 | 7.08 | 6.83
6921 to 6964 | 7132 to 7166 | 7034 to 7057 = -0.06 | 7.14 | 7.15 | 6.34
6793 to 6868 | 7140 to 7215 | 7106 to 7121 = 0.02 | 6.96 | 6.47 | 6.52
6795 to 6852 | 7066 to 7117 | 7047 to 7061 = -0.05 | 6.99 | 7.04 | 6.65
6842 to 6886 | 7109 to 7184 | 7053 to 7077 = -0.06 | 6.94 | 6.94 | 6.44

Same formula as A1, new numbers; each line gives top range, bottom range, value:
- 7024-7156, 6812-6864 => 1.04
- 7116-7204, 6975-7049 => 0.95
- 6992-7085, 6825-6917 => 1.05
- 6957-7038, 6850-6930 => 1.04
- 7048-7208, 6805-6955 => 1.00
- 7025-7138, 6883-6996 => 0.99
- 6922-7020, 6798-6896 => 1.05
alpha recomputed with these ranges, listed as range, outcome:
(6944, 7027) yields 7.11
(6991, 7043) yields 7.07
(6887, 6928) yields 7.06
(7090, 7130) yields 6.48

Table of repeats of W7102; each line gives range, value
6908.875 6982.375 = 6.343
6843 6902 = 6.201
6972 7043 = 6.524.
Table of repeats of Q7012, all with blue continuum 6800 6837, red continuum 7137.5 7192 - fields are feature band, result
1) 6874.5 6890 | -0.3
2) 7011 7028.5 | -1.2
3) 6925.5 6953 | -1.3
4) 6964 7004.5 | -2.1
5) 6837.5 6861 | 0.0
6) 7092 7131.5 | 0.3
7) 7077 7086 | -0.2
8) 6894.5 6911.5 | -0.7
